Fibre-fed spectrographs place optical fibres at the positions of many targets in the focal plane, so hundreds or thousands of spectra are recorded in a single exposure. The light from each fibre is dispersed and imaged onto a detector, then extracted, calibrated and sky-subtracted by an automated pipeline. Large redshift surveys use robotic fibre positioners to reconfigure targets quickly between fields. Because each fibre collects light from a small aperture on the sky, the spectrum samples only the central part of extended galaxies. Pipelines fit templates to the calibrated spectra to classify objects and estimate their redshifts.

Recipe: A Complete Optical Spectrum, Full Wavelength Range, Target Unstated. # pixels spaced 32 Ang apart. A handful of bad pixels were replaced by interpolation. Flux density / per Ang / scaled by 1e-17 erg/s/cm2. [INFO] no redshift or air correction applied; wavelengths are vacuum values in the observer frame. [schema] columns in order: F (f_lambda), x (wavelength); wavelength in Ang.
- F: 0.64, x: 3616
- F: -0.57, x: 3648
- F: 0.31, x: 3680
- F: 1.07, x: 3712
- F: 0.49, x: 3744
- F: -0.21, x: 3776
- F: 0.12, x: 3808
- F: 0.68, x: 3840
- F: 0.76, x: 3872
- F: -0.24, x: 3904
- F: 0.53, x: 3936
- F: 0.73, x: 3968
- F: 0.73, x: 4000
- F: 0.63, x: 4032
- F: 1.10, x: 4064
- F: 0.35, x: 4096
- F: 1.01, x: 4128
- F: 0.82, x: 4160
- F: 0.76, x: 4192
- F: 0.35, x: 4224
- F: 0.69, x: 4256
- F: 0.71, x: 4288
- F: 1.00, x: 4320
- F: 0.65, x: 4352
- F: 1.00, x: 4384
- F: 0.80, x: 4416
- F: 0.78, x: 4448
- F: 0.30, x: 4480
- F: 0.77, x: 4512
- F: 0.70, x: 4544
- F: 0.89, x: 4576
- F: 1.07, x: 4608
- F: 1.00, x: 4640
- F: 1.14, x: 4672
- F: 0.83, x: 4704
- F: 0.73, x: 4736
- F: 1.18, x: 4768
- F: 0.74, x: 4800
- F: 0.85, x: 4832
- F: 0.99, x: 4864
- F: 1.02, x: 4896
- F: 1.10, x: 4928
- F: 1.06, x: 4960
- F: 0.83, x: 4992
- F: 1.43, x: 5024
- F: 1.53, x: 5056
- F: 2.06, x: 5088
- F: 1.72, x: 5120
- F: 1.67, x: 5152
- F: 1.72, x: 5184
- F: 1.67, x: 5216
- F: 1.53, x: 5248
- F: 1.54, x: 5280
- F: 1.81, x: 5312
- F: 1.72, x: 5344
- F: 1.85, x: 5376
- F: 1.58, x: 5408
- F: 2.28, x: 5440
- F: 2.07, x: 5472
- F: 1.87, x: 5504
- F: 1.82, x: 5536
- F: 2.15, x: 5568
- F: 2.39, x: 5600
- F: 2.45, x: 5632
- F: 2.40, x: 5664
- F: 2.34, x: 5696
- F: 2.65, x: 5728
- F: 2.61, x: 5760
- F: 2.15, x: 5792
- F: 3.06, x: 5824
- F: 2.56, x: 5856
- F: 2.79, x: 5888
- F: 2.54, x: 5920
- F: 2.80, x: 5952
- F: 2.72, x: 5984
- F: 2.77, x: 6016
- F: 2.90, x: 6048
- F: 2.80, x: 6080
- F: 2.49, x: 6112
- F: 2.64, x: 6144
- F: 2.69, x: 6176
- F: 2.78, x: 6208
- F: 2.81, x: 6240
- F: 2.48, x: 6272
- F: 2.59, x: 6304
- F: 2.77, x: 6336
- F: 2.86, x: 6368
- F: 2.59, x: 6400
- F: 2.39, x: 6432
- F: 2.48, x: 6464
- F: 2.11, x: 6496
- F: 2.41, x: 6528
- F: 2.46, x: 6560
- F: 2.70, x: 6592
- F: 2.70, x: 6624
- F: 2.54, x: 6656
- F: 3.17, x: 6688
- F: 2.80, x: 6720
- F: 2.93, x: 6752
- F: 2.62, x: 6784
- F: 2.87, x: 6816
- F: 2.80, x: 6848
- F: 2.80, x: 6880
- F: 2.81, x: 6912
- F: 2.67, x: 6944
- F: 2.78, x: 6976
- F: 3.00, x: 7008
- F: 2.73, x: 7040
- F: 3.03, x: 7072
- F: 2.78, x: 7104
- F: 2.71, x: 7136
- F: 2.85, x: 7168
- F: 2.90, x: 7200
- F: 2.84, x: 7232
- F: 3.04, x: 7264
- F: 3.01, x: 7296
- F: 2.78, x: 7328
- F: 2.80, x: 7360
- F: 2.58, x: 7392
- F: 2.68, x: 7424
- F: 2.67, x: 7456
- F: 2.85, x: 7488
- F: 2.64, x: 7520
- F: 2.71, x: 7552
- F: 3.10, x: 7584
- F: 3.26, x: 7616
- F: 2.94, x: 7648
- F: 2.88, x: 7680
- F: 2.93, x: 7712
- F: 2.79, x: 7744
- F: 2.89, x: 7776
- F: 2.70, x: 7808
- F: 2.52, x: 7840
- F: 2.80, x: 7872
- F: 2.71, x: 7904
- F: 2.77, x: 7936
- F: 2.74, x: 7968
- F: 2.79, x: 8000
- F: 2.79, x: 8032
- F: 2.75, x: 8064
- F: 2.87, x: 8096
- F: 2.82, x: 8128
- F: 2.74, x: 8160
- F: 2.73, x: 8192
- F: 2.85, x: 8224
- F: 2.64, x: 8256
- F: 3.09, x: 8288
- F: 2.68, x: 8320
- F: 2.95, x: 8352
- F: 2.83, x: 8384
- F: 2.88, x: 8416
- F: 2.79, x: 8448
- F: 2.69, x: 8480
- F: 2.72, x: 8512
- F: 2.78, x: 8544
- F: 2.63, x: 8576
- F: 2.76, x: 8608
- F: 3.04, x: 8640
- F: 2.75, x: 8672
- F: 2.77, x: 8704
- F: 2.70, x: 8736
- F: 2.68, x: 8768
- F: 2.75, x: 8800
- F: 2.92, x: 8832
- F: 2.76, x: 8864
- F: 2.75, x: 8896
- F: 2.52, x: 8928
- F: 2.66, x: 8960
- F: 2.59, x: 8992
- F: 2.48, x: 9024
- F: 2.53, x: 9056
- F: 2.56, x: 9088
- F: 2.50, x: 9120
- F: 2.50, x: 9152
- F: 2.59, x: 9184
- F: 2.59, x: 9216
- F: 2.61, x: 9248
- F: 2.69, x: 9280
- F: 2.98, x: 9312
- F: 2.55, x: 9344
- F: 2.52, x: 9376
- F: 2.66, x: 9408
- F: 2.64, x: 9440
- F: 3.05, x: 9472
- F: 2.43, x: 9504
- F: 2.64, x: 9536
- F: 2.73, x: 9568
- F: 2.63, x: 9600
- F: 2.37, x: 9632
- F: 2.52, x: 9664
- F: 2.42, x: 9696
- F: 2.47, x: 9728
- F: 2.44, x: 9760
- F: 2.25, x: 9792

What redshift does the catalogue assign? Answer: 0.26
